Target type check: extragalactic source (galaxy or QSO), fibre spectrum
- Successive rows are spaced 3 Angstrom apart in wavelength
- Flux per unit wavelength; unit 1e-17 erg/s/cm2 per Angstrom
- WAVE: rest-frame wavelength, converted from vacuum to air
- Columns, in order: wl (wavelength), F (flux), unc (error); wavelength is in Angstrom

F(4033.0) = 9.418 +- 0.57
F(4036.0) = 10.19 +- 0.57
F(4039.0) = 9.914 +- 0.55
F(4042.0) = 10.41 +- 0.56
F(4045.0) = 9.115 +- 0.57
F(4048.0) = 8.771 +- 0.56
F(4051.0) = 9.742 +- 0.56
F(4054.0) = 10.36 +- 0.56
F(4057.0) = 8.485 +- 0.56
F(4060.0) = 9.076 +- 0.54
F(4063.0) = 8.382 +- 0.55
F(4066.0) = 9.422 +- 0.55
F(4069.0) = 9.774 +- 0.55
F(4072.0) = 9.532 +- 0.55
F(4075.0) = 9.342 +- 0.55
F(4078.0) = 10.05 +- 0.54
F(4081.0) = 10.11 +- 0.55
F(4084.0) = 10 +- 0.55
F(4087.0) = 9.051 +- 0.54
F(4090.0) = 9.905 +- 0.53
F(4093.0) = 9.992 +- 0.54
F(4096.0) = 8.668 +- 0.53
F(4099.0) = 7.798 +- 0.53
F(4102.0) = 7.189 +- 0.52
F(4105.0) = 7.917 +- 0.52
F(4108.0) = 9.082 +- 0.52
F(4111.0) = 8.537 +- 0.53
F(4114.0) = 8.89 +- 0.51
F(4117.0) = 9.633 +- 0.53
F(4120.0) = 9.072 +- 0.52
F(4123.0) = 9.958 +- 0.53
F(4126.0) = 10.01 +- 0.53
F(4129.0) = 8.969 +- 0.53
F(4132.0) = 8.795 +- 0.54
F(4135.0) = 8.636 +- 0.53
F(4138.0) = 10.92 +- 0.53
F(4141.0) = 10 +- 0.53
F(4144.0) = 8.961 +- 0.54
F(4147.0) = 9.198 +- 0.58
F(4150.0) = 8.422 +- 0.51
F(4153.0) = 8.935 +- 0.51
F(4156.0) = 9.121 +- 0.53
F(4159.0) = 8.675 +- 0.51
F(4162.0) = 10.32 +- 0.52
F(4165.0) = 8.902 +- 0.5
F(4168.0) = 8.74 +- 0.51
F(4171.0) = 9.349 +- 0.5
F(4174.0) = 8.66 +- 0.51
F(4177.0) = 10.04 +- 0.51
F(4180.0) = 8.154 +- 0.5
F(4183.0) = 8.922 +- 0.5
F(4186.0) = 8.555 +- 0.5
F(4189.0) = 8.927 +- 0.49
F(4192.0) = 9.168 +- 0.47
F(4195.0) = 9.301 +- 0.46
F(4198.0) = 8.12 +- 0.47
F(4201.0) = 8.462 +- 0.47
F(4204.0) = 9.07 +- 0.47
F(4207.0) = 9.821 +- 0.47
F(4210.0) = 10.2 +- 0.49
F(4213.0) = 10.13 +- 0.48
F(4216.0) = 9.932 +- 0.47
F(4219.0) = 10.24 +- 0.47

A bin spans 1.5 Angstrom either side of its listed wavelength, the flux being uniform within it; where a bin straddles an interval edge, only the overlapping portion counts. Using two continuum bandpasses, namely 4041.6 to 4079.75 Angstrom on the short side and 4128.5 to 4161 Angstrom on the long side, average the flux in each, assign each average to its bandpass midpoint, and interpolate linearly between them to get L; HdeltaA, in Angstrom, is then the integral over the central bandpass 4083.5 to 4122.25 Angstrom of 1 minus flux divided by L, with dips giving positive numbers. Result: 1.6 Angstrom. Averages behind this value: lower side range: 9.4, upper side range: 9.17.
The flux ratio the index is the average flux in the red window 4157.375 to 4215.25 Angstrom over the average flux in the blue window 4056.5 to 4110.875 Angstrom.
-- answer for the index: 1.0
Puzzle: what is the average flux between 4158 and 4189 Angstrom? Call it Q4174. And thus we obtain 9.03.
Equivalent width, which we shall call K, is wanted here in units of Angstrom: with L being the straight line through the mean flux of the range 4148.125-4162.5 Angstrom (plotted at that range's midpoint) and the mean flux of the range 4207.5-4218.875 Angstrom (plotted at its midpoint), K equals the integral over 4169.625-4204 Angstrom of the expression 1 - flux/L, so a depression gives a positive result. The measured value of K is 2.5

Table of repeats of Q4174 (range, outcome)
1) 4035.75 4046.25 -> 9.89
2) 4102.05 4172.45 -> 9.13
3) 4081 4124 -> 9.01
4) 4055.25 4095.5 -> 9.46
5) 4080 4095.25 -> 9.75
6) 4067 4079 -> 9.65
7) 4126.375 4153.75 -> 9.24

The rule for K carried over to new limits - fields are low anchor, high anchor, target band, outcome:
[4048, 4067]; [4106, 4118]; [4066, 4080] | -0.81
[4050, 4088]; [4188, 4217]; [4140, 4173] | 0.86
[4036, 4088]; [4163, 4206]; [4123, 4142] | -0.84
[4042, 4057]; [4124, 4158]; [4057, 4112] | 1.85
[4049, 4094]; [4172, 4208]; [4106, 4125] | 0.25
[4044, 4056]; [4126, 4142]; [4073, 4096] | -0.53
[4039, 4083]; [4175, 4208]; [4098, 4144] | 0.97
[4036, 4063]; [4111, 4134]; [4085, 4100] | 0.31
